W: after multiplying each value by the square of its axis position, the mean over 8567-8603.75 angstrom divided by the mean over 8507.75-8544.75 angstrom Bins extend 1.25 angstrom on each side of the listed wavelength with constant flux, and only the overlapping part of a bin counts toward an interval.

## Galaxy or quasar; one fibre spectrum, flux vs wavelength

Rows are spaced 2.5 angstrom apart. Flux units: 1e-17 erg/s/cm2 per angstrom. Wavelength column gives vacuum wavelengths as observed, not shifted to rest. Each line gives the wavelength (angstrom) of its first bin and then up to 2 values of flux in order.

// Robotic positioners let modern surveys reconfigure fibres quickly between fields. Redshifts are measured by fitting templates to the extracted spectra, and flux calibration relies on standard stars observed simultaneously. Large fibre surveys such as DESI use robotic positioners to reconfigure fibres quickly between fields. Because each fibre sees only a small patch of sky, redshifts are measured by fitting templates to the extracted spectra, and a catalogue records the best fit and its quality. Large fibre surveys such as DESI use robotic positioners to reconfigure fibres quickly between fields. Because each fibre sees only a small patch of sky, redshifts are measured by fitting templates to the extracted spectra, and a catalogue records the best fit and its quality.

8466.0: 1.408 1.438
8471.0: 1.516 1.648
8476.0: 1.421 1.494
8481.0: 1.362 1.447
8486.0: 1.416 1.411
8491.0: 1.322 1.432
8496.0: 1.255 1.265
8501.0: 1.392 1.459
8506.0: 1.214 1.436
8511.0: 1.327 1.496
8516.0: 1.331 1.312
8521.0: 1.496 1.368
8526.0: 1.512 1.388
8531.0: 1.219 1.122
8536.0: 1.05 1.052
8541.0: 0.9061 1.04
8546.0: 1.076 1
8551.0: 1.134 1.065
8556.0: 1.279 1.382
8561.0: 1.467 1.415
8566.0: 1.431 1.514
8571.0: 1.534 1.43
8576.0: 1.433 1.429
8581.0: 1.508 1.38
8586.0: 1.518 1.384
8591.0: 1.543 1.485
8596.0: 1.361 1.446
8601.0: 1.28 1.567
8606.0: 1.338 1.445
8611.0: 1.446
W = 1.16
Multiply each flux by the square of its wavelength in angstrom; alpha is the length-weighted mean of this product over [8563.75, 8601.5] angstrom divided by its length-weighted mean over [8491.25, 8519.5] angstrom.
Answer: 1.09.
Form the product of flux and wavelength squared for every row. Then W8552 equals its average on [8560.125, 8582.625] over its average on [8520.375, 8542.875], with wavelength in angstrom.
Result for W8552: 1.21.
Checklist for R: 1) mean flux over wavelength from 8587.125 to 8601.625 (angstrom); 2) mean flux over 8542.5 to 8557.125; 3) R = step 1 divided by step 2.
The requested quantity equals 1.30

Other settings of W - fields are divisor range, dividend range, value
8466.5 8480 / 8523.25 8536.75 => 0.87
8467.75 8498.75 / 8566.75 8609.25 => 1.04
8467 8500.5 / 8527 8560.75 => 0.82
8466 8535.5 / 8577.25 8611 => 1.06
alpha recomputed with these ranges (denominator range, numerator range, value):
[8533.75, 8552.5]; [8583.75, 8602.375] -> 1.39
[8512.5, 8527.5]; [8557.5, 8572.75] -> 1.04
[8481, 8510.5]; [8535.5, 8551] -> 0.76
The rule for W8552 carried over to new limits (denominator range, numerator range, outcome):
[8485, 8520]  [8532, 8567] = 0.87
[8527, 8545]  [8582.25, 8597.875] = 1.31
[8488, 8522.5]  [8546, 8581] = 1.00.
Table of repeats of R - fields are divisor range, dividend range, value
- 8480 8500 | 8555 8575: 1.05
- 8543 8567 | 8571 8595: 1.18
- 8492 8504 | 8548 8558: 0.85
